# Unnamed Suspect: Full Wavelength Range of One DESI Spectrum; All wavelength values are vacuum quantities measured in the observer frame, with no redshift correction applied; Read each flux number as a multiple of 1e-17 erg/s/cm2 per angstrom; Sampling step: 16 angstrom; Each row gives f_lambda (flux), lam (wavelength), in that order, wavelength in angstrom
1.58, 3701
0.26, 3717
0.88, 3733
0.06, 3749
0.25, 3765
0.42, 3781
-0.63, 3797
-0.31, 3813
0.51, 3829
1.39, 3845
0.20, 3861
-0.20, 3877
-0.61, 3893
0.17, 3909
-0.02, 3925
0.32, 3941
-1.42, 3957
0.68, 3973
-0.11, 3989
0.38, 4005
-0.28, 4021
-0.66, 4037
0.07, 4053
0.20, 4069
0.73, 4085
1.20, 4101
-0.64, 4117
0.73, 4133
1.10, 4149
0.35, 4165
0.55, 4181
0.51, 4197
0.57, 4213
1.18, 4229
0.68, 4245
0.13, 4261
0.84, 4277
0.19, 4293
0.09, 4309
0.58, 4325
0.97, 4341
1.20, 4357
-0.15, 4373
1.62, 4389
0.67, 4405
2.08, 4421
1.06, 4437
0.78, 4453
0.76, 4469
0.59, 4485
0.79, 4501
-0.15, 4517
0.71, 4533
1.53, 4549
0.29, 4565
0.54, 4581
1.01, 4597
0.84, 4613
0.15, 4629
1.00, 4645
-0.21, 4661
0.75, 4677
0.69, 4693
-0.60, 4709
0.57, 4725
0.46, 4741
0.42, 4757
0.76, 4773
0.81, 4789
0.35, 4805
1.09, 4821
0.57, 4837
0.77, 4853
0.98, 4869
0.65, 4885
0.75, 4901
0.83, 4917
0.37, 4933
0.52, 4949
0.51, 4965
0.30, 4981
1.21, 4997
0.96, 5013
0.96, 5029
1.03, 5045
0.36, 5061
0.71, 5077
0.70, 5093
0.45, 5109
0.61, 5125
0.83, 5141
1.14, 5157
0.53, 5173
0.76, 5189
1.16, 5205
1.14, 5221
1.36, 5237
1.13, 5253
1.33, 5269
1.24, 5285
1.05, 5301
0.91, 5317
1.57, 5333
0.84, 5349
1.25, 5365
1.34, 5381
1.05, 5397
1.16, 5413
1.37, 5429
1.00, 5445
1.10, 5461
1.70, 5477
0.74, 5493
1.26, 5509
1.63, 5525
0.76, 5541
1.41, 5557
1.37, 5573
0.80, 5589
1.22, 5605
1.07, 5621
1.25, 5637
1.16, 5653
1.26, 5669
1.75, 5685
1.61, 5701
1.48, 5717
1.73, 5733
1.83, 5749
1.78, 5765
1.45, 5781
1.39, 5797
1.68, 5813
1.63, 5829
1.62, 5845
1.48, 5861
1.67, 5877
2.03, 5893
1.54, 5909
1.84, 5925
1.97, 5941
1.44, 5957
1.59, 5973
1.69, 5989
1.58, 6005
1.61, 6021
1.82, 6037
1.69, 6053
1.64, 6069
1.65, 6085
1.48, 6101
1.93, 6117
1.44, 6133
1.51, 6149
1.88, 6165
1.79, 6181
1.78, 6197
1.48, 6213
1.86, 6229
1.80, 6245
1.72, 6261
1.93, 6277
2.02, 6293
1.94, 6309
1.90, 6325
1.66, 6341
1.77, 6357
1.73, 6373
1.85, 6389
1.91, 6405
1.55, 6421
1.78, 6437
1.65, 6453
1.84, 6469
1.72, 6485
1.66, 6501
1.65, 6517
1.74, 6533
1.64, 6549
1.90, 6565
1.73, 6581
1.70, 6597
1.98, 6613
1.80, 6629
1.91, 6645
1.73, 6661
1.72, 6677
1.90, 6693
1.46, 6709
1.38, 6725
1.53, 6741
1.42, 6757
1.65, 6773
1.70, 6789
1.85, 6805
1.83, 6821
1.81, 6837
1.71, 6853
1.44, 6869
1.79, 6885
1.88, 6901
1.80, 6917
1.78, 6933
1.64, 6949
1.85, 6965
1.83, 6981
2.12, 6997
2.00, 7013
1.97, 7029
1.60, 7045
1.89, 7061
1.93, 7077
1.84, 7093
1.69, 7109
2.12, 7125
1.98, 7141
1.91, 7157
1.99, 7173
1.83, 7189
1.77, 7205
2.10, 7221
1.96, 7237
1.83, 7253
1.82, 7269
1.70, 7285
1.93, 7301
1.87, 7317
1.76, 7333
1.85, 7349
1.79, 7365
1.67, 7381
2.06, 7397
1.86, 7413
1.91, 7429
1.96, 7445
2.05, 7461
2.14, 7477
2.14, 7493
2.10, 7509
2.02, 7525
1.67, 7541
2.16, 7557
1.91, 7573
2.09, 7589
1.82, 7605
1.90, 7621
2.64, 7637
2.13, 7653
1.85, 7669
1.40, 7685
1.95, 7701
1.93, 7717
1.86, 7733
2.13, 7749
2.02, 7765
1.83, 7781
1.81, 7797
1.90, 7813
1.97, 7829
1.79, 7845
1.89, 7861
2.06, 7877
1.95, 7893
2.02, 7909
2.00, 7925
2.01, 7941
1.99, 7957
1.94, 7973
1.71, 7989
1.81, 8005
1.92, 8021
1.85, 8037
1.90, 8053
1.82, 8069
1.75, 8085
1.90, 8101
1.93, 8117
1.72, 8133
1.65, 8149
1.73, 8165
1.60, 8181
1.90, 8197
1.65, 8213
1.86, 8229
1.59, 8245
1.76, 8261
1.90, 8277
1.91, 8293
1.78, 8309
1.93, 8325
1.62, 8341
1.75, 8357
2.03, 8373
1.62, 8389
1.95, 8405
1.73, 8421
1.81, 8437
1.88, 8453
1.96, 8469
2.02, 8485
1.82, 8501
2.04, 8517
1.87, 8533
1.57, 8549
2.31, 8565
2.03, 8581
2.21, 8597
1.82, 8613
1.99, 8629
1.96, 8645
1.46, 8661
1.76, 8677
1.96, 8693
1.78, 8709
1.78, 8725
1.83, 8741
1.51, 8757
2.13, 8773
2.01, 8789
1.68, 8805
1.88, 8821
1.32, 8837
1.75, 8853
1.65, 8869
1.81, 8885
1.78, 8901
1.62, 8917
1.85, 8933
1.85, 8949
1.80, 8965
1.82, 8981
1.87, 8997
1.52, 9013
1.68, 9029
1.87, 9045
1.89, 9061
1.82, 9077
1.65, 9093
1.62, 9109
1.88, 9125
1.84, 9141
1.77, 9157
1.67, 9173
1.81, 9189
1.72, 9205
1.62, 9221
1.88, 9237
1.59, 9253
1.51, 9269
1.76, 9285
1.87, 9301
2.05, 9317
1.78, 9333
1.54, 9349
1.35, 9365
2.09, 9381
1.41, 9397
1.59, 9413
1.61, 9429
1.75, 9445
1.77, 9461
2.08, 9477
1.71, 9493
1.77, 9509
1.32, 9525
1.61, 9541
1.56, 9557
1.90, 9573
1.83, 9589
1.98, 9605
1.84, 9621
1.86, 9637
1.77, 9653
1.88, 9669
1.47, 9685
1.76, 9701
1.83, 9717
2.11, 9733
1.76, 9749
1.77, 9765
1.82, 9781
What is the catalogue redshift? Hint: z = 0.30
